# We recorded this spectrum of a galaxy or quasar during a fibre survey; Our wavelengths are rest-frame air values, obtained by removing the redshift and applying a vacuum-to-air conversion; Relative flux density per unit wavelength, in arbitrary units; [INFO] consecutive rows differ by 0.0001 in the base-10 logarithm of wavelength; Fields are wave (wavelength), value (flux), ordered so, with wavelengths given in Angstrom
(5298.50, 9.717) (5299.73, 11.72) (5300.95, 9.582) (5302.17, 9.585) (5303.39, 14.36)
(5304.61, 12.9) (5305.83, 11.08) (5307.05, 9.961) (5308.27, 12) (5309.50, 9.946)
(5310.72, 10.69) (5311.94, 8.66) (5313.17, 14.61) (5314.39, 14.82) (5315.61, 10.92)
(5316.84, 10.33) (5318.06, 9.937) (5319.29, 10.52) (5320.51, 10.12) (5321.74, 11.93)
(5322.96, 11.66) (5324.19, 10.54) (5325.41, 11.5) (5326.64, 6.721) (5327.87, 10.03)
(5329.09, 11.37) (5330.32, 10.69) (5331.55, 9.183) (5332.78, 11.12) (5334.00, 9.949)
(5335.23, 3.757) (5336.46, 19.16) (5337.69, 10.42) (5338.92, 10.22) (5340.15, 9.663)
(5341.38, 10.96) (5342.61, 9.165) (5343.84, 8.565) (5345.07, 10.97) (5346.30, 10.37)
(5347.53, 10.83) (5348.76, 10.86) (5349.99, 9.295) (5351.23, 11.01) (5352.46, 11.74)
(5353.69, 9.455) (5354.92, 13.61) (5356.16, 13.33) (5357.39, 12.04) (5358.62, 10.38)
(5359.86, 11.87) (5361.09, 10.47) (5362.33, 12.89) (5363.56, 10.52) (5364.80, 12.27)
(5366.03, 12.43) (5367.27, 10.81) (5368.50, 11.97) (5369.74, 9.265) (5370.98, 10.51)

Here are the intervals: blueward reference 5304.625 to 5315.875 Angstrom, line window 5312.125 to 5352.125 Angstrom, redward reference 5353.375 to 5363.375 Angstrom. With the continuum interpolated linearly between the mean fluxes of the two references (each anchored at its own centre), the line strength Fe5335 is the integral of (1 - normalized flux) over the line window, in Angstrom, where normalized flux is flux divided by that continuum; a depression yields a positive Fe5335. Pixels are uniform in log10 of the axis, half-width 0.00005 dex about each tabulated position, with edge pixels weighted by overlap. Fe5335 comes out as 3.4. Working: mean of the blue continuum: 11.5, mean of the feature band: 10.6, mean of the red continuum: 11.8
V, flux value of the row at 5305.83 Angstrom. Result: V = 11.08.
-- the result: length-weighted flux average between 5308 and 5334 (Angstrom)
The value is 10.8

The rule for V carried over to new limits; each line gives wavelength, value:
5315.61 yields 10.92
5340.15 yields 9.663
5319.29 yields 10.52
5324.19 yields 10.54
